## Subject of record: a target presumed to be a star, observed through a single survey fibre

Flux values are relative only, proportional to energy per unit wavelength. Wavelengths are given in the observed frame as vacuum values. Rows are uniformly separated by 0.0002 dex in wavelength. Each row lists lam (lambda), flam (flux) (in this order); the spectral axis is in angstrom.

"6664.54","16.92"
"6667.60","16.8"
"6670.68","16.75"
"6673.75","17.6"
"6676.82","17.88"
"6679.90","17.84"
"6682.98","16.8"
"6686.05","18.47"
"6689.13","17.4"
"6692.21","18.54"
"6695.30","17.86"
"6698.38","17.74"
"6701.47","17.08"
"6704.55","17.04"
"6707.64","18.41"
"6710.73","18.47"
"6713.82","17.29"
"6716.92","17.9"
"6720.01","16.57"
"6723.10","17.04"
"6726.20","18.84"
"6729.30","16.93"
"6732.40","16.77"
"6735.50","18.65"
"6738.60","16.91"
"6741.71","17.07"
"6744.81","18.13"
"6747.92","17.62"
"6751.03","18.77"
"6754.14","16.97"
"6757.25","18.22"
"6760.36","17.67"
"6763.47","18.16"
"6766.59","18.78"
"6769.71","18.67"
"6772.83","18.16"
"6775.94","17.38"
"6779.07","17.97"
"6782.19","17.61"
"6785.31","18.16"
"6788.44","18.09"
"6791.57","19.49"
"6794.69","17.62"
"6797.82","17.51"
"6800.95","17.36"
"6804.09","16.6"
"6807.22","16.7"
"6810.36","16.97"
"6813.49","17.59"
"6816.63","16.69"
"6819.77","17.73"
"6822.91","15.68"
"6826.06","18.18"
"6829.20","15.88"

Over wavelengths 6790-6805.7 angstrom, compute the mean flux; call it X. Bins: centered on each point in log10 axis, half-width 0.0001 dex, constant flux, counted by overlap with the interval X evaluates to 17.7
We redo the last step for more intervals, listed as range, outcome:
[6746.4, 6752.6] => 18.2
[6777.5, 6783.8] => 17.8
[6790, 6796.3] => 18.6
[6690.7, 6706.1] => 17.6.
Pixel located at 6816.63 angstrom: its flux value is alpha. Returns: 16.69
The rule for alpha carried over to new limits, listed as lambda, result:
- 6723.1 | 17.04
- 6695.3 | 17.86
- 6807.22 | 16.7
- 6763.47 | 18.16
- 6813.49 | 17.59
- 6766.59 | 18.78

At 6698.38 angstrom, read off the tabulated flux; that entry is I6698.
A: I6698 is 17.74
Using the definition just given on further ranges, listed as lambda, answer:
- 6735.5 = 18.65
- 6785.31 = 18.16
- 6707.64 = 18.41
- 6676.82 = 17.88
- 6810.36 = 16.97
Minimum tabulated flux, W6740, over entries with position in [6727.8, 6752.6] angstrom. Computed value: 16.77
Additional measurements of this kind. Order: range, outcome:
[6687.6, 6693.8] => 17.4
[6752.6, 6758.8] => 16.97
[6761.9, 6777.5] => 17.38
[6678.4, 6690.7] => 16.8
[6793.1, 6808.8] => 16.6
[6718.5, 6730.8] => 16.57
